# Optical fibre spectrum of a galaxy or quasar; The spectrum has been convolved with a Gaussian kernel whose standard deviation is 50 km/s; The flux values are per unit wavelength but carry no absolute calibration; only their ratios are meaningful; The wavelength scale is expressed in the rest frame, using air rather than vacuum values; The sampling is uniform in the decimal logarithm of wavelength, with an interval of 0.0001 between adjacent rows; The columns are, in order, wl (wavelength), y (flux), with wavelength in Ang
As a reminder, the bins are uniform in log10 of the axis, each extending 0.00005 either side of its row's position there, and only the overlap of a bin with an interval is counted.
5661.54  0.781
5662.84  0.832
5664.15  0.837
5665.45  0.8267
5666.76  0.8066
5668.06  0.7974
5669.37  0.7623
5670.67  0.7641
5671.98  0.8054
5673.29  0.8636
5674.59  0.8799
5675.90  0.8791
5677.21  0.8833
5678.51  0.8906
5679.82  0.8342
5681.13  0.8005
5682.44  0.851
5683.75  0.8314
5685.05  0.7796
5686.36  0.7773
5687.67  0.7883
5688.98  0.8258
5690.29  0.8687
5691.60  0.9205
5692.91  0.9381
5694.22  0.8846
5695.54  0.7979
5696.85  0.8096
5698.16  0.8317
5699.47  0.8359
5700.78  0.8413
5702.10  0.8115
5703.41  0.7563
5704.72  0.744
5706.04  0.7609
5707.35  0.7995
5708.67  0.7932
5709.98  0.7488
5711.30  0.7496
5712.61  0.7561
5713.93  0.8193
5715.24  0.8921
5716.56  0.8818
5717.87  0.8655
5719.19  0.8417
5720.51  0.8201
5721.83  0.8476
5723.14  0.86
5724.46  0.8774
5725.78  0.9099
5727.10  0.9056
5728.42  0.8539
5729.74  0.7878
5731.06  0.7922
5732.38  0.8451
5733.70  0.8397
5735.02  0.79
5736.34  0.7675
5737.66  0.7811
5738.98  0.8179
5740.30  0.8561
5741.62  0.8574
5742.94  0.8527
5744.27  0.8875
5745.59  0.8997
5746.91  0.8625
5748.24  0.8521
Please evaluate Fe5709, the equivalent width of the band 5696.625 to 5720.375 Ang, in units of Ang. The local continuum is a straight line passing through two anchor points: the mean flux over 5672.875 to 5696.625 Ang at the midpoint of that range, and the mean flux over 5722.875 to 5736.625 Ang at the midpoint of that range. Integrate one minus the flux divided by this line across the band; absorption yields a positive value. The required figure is 1.02 Ang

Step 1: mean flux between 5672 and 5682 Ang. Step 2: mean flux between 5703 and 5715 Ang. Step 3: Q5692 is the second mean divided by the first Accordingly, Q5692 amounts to 0.90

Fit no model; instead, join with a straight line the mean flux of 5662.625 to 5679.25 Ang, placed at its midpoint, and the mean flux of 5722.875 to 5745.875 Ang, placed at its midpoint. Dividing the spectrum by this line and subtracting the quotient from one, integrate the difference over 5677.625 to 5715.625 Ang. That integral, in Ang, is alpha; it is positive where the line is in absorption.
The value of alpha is 0.8 Ang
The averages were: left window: 0.833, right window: 0.842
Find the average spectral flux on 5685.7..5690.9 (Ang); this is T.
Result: 0.814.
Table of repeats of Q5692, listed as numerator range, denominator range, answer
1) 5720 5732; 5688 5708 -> 1.03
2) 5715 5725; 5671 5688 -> 1.03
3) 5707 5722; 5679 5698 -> 0.98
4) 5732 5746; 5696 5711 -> 1.05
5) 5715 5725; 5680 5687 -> 1.06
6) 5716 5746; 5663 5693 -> 1.01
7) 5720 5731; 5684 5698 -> 1.02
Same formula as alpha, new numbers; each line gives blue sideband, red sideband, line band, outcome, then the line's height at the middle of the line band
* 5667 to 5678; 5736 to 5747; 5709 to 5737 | 0.3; 0.84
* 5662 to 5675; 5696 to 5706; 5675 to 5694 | -0.9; 0.809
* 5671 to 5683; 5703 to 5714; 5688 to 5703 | -0.9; 0.802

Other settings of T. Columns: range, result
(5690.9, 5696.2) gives 0.884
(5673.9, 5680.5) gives 0.874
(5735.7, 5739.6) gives 0.789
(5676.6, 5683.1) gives 0.852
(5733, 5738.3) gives 0.795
